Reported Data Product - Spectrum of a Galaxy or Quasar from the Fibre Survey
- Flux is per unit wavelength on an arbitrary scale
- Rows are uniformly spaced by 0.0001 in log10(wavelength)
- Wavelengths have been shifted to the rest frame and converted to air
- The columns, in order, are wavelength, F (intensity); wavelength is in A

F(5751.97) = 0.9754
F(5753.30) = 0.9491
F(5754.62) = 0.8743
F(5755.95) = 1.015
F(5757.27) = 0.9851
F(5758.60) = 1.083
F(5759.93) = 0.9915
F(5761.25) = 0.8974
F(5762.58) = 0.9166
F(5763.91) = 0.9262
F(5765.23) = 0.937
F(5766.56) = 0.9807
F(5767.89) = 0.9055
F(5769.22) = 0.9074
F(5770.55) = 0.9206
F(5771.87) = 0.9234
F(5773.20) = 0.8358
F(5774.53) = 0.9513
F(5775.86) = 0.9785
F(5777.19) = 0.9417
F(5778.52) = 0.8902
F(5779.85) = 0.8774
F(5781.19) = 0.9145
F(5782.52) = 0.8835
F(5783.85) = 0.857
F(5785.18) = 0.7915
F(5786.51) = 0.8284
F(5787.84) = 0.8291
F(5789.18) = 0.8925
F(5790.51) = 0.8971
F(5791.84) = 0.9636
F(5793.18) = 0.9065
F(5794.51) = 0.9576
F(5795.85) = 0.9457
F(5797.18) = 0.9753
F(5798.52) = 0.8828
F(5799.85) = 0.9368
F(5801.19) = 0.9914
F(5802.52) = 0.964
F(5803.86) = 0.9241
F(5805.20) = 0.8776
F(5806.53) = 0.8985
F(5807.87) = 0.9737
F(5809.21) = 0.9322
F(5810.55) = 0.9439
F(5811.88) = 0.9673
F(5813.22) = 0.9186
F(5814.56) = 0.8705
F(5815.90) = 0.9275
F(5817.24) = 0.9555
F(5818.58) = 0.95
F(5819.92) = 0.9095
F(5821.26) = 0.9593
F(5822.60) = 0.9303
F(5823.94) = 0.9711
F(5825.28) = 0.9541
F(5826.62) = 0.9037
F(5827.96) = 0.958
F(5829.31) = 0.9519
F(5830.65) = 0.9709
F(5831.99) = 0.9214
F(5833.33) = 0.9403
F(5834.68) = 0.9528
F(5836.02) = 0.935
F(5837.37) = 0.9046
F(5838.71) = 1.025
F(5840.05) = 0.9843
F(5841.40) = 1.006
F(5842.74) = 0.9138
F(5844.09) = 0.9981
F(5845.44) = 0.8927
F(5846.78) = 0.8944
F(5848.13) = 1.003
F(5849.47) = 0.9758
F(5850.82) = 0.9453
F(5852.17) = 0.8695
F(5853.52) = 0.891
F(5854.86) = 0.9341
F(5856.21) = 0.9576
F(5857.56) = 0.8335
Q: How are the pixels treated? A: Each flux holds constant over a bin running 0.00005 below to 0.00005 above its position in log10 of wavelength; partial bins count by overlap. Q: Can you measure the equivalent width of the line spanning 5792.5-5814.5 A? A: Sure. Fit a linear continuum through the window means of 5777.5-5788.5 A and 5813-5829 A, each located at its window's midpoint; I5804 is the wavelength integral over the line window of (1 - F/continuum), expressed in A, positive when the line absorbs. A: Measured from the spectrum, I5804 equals -0.8 A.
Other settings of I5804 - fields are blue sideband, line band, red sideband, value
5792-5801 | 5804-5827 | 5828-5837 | 0.2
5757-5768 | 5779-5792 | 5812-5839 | 1.1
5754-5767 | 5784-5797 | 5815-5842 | 0.9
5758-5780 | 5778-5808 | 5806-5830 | 1.0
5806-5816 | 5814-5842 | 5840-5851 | -0.1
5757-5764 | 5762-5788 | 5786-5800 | 1.1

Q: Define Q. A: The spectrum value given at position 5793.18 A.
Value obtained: 0.9065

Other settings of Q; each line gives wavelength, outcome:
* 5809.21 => 0.9322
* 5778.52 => 0.8902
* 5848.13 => 1.003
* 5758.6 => 1.083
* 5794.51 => 0.9576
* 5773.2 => 0.8358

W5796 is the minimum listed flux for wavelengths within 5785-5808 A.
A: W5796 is 0.7915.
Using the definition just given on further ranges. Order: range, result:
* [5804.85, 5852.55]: 0.8695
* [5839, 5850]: 0.8927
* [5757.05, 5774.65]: 0.8358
